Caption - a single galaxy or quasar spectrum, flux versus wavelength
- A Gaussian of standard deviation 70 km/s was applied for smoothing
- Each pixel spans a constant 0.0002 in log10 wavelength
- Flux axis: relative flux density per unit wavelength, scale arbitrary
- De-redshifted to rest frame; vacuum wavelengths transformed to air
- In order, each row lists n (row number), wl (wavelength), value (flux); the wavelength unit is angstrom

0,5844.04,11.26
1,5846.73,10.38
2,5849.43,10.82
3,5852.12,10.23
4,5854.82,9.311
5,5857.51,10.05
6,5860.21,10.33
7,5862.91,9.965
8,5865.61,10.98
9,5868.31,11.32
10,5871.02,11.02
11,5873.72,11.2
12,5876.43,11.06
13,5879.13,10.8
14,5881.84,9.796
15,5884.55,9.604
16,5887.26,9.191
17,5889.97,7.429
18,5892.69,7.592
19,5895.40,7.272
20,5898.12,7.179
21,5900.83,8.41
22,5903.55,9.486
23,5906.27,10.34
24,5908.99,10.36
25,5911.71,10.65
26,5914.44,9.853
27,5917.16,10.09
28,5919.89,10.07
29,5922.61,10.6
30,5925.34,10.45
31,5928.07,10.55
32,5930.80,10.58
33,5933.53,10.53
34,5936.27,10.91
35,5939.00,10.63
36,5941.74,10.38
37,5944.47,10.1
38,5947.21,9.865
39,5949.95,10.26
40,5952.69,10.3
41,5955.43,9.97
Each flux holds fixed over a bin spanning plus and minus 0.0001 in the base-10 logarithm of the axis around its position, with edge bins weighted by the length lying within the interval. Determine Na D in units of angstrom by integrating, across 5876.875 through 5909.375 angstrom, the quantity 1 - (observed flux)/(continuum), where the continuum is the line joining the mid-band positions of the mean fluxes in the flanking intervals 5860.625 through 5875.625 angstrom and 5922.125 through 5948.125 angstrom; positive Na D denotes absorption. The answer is 5.3 angstrom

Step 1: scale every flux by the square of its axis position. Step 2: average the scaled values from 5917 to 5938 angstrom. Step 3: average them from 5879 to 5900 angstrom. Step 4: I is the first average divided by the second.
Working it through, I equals 1.3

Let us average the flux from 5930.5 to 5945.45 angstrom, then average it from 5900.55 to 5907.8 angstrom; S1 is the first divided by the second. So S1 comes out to 1.10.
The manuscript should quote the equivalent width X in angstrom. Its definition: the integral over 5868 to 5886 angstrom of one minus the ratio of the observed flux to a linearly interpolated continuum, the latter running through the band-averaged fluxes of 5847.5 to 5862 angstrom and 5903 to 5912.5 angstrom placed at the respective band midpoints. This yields -0.8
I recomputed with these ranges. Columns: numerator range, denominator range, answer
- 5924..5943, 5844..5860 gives 1.06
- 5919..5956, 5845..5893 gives 1.05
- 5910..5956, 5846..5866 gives 1.04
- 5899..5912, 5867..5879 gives 0.88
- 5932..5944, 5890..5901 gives 1.43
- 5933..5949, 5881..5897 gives 1.26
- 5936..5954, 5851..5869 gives 1.03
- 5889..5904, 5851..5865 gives 0.79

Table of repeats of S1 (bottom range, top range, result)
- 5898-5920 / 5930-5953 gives 1.07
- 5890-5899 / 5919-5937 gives 1.43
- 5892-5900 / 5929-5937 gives 1.44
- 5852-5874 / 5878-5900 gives 0.82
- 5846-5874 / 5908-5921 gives 0.97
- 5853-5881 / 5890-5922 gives 0.87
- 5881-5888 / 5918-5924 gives 1.08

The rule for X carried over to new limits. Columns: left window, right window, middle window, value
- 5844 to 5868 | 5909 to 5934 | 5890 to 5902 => 3.2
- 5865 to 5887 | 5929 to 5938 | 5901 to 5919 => 1.1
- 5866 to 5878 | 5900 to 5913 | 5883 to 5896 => 2.7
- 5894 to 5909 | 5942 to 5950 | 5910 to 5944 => -3.4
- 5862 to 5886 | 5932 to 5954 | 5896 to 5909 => 2.0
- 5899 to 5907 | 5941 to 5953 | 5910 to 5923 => -1.0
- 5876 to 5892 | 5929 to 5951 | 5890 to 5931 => 1.9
